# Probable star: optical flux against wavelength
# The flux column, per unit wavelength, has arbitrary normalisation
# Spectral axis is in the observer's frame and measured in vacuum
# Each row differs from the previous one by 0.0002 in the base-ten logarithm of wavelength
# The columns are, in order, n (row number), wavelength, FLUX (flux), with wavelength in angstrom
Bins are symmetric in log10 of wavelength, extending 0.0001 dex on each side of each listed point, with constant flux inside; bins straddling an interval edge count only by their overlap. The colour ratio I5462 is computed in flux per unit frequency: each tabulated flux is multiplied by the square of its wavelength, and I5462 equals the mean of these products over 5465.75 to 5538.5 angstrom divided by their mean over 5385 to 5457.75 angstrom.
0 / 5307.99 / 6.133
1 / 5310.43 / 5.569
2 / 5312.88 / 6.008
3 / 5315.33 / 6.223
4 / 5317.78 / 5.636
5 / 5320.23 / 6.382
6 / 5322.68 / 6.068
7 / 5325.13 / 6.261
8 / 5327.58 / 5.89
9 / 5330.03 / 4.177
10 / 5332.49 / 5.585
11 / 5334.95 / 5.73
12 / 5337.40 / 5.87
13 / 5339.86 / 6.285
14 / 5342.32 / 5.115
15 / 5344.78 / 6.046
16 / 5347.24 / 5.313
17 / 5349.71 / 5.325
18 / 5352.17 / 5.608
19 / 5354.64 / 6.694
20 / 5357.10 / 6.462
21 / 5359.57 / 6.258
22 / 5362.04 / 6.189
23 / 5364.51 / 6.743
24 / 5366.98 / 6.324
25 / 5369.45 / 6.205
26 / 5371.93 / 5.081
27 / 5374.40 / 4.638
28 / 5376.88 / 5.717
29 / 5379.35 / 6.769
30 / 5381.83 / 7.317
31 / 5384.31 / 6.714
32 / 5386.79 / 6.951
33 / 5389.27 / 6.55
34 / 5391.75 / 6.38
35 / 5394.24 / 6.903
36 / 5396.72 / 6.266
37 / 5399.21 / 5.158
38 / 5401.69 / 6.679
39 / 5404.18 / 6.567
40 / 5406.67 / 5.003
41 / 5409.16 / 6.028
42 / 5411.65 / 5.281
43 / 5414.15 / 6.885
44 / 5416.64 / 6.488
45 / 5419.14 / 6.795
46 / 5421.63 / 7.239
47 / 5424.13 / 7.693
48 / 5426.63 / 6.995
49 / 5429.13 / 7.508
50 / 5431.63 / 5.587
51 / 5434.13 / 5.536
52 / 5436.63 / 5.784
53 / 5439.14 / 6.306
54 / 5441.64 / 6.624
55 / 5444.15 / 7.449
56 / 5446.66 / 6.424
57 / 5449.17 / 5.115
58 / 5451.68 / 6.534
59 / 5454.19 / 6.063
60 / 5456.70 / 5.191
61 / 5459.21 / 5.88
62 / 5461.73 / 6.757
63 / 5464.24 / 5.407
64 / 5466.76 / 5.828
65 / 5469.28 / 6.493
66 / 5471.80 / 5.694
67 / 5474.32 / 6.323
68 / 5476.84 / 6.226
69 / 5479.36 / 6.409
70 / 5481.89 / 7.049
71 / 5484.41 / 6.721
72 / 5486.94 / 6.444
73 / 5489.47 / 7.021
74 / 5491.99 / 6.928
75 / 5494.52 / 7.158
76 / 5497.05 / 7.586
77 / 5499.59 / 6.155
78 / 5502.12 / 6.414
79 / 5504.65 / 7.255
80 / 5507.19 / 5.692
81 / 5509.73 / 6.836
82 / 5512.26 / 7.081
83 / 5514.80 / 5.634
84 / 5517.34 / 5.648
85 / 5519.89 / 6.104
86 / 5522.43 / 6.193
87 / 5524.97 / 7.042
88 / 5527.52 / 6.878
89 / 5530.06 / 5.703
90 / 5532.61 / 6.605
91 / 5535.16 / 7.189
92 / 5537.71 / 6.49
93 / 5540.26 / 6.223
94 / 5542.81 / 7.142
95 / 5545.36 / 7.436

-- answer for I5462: 1.06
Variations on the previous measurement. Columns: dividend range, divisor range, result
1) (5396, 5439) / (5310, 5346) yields 1.13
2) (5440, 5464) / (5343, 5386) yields 1.05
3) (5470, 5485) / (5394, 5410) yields 1.09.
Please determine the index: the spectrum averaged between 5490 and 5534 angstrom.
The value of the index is 6.53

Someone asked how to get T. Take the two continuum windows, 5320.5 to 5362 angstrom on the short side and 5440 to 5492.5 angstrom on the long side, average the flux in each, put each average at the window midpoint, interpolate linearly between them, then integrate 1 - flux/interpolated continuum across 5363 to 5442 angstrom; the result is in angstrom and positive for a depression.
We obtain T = -3.57 angstrom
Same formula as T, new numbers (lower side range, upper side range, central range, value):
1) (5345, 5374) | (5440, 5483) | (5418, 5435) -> -1.9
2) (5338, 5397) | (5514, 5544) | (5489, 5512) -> -1.5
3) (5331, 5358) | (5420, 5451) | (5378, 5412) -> -0.9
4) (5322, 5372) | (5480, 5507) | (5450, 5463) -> 1.0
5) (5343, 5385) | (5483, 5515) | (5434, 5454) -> 0.6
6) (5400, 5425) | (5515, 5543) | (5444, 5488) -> 1.6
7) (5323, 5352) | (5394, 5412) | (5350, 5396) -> -3.8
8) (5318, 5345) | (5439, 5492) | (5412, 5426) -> -1.8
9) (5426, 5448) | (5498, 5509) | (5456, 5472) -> 1.3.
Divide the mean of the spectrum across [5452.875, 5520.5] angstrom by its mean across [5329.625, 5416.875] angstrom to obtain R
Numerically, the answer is 1.05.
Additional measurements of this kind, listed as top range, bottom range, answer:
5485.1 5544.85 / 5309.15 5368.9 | 1.12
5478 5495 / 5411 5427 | 1.00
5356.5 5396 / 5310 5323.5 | 1.05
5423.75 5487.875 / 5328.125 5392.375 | 1.05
